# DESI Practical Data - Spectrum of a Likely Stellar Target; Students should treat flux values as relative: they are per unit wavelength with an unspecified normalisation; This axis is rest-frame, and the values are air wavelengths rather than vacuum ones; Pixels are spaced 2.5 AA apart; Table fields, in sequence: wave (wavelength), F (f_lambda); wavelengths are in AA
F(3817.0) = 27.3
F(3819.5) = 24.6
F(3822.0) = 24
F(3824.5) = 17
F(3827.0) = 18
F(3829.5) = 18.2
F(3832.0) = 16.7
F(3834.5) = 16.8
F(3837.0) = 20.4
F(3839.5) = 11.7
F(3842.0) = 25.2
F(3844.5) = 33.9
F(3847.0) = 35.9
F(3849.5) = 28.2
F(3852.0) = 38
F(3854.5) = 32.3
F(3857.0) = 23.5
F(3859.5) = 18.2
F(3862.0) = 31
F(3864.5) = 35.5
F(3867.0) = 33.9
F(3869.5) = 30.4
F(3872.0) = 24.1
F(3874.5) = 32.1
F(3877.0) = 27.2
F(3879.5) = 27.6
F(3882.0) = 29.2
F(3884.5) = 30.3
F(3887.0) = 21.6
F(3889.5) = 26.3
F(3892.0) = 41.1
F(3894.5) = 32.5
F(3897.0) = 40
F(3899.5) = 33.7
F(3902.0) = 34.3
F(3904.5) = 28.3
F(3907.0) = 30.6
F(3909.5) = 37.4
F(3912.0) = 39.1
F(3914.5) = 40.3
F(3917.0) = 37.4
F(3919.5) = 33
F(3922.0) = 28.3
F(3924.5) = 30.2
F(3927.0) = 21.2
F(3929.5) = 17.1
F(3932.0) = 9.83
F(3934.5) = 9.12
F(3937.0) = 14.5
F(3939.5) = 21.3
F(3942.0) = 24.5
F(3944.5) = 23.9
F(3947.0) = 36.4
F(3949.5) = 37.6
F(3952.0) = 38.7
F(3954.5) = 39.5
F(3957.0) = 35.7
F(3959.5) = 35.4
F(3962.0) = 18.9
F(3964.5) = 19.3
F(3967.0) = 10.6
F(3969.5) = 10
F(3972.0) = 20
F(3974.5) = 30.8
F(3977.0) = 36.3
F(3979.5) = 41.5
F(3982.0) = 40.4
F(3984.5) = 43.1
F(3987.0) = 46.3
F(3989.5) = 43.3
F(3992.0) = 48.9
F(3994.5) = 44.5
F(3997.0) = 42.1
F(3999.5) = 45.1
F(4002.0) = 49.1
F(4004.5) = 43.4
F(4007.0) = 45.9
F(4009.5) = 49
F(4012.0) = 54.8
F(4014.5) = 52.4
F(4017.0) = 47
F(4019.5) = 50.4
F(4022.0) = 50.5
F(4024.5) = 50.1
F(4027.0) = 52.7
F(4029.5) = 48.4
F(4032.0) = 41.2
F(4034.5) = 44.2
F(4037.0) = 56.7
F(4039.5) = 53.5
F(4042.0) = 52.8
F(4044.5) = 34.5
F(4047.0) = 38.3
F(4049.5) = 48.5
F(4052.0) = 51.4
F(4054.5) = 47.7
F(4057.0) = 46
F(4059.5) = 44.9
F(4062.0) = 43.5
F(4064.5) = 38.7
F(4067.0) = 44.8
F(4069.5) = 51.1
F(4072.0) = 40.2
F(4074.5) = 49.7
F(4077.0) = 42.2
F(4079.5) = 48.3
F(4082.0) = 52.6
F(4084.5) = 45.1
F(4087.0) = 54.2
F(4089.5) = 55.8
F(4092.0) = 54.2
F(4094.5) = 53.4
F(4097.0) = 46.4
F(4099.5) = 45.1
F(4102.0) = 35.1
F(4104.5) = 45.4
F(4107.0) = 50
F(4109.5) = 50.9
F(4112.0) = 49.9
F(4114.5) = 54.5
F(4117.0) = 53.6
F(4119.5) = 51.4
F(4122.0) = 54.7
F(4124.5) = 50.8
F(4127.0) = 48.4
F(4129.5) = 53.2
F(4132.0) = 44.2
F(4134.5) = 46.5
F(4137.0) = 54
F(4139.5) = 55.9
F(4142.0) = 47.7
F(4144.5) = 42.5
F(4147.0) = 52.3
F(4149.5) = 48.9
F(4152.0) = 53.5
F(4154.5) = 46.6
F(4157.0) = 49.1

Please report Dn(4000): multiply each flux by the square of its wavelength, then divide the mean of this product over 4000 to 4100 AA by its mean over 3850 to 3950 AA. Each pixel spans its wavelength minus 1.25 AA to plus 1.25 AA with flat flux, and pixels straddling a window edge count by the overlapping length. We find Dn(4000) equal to 1.79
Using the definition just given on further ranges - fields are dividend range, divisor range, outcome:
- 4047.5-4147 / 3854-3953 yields 1.84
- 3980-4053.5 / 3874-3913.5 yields 1.57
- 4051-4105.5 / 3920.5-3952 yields 2.15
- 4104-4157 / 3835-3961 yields 1.93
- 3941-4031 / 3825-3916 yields 1.44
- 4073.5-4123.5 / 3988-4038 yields 1.08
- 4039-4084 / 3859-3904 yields 1.64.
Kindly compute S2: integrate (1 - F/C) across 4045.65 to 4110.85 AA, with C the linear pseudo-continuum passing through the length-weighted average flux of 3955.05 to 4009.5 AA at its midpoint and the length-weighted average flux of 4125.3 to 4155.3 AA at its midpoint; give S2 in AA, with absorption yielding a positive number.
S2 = -4.13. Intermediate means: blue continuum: 36.1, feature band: 47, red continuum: 49.5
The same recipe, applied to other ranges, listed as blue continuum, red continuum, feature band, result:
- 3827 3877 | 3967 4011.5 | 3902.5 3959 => 8.02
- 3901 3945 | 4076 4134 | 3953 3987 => 2.76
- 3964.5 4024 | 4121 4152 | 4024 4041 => -2.48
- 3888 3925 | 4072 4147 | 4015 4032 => -2.53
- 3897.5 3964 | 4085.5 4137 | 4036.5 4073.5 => -2.23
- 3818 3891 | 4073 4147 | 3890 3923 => -4.50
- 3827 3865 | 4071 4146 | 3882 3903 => -1.93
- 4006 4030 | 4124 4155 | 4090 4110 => 0.83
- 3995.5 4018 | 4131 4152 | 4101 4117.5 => 0.16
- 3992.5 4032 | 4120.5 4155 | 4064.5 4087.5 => 1.04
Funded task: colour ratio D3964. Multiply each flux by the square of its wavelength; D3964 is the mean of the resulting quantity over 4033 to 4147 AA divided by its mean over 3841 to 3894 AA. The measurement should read 1.8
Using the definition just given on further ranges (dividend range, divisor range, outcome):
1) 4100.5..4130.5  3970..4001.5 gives 1.34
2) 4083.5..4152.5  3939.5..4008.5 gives 1.53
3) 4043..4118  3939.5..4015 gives 1.36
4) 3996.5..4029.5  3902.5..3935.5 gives 1.82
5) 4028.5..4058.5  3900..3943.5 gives 1.85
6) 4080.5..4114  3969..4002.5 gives 1.33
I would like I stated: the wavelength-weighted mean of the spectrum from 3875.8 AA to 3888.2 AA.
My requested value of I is 27.2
